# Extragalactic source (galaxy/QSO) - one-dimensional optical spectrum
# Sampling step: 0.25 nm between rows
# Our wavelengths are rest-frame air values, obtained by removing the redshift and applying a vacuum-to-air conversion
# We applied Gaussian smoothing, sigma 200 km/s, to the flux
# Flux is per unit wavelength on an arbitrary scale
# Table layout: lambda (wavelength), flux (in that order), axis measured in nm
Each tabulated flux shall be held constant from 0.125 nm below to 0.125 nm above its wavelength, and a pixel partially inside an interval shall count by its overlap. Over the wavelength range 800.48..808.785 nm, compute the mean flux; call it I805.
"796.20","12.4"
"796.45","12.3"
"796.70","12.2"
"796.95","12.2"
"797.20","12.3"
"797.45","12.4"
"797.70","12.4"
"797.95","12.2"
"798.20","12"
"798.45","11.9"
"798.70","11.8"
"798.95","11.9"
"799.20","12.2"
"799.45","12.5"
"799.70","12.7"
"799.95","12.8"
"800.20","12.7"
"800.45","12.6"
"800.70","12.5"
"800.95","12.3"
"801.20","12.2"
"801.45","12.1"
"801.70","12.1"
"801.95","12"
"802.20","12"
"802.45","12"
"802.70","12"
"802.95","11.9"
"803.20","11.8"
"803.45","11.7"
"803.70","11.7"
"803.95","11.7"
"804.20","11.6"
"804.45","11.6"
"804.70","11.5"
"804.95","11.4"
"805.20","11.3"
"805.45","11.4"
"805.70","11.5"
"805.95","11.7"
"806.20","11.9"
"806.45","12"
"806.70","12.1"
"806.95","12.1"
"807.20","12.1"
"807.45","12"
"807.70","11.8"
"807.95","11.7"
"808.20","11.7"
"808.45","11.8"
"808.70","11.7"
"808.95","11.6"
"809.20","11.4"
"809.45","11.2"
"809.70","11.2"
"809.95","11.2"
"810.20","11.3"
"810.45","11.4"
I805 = 11.9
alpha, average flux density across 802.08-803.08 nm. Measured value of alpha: 12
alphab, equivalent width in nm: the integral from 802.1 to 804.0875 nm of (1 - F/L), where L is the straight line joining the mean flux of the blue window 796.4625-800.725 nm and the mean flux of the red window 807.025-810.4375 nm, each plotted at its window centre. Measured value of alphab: 0.02 nm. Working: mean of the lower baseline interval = 12.3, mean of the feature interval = 11.8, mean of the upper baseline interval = 11.6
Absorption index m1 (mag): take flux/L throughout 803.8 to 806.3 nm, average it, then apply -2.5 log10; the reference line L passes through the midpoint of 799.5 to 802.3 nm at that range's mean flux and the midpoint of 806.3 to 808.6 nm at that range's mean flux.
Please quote 0.048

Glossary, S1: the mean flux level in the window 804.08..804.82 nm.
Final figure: 11.6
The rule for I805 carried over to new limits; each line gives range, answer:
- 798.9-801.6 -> 12.4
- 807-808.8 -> 11.8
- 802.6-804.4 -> 11.8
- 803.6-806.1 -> 11.5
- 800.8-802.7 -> 12.1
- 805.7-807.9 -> 11.9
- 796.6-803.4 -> 12.2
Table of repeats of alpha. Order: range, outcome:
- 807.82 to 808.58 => 11.7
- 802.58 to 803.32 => 11.9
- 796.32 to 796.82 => 12.3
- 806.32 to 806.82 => 12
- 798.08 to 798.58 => 11.9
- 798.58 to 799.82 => 12.2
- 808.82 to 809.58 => 11.4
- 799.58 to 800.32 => 12.7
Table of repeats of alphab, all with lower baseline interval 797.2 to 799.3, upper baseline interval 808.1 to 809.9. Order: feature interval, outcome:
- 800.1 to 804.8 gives -0.050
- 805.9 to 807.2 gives -0.039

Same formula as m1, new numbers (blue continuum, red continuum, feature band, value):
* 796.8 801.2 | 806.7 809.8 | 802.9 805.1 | 0.03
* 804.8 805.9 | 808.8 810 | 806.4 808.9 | -0.05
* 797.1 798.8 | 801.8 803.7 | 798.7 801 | -0.03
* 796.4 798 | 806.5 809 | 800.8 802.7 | 0.00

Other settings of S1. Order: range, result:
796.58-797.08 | 12.2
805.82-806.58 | 11.9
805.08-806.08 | 11.5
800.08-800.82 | 12.6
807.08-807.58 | 12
